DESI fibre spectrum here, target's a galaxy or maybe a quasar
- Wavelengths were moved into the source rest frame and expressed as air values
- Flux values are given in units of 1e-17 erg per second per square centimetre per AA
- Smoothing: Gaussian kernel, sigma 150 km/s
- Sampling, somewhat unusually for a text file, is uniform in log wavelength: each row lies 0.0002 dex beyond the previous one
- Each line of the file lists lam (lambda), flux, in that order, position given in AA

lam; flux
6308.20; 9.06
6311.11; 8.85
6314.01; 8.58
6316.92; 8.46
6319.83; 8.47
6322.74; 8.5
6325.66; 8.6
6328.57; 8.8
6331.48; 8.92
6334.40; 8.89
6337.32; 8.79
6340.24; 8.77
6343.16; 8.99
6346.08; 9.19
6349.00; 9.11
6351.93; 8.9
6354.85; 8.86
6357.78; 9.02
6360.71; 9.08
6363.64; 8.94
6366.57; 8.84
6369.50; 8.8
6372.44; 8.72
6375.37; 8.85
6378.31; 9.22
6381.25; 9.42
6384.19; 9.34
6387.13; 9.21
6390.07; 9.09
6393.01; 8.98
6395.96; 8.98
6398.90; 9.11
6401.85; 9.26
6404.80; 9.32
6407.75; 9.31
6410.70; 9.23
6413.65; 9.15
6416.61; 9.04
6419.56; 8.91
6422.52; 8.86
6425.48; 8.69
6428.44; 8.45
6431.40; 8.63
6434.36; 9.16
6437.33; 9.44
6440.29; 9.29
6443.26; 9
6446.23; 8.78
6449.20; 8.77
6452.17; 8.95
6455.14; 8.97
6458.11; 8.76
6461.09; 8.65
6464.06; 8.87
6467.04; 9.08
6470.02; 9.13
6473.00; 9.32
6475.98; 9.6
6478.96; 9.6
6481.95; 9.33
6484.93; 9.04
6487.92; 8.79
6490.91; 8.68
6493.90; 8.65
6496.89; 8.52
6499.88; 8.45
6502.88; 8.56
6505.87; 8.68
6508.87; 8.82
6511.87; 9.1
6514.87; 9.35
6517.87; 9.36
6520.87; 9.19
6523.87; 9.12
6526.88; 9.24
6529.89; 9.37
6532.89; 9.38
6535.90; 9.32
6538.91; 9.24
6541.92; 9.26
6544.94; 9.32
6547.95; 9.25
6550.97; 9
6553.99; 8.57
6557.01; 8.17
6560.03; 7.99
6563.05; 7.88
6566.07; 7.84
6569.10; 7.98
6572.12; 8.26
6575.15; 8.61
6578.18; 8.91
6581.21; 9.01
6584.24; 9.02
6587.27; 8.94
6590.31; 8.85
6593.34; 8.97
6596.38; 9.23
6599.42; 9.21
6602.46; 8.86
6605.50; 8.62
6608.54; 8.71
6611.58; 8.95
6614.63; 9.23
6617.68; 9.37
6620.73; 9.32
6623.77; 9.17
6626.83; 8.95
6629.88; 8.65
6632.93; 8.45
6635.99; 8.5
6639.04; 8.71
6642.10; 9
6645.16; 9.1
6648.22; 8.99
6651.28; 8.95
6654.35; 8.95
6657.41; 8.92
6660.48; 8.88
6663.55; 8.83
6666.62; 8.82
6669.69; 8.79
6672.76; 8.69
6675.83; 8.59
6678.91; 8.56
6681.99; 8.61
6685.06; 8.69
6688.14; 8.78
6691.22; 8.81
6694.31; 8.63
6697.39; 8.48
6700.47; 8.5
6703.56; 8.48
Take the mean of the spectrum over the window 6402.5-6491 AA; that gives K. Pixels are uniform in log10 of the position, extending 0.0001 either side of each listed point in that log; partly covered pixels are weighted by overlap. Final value 9.03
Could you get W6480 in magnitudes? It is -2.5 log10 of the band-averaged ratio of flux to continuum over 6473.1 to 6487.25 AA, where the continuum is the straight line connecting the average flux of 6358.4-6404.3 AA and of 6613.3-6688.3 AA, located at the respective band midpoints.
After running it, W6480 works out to -0.04 mag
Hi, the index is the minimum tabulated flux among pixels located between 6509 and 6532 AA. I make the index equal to 9.1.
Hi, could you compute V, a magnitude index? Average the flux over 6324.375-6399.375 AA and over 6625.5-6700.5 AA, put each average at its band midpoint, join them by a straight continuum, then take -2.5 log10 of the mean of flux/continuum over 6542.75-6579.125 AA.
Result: 0.04 mag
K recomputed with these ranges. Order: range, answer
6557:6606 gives 8.62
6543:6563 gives 8.66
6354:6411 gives 9.08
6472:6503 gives 8.97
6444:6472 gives 8.9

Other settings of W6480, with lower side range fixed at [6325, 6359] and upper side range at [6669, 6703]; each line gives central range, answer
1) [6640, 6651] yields -0.041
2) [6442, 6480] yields -0.026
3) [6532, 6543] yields -0.065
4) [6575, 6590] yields -0.024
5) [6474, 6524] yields -0.025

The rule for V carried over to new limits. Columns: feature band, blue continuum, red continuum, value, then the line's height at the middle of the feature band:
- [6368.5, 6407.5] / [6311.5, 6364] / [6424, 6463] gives -0.03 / 8.85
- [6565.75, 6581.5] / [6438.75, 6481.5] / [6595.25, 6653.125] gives 0.07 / 8.98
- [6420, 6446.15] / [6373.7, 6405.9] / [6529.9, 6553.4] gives 0.03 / 9.18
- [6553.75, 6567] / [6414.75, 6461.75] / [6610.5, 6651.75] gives 0.11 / 8.93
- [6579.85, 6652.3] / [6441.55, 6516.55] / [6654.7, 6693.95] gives -0.02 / 8.81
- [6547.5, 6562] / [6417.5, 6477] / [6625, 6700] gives 0.04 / 8.86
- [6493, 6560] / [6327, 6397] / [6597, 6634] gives 0.00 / 8.98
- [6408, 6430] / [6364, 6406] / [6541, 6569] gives 0.01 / 8.97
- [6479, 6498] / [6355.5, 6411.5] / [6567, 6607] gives 0.00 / 8.93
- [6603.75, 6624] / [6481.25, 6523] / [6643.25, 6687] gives -0.03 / 8.84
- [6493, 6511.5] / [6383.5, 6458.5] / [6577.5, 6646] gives 0.04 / 8.99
